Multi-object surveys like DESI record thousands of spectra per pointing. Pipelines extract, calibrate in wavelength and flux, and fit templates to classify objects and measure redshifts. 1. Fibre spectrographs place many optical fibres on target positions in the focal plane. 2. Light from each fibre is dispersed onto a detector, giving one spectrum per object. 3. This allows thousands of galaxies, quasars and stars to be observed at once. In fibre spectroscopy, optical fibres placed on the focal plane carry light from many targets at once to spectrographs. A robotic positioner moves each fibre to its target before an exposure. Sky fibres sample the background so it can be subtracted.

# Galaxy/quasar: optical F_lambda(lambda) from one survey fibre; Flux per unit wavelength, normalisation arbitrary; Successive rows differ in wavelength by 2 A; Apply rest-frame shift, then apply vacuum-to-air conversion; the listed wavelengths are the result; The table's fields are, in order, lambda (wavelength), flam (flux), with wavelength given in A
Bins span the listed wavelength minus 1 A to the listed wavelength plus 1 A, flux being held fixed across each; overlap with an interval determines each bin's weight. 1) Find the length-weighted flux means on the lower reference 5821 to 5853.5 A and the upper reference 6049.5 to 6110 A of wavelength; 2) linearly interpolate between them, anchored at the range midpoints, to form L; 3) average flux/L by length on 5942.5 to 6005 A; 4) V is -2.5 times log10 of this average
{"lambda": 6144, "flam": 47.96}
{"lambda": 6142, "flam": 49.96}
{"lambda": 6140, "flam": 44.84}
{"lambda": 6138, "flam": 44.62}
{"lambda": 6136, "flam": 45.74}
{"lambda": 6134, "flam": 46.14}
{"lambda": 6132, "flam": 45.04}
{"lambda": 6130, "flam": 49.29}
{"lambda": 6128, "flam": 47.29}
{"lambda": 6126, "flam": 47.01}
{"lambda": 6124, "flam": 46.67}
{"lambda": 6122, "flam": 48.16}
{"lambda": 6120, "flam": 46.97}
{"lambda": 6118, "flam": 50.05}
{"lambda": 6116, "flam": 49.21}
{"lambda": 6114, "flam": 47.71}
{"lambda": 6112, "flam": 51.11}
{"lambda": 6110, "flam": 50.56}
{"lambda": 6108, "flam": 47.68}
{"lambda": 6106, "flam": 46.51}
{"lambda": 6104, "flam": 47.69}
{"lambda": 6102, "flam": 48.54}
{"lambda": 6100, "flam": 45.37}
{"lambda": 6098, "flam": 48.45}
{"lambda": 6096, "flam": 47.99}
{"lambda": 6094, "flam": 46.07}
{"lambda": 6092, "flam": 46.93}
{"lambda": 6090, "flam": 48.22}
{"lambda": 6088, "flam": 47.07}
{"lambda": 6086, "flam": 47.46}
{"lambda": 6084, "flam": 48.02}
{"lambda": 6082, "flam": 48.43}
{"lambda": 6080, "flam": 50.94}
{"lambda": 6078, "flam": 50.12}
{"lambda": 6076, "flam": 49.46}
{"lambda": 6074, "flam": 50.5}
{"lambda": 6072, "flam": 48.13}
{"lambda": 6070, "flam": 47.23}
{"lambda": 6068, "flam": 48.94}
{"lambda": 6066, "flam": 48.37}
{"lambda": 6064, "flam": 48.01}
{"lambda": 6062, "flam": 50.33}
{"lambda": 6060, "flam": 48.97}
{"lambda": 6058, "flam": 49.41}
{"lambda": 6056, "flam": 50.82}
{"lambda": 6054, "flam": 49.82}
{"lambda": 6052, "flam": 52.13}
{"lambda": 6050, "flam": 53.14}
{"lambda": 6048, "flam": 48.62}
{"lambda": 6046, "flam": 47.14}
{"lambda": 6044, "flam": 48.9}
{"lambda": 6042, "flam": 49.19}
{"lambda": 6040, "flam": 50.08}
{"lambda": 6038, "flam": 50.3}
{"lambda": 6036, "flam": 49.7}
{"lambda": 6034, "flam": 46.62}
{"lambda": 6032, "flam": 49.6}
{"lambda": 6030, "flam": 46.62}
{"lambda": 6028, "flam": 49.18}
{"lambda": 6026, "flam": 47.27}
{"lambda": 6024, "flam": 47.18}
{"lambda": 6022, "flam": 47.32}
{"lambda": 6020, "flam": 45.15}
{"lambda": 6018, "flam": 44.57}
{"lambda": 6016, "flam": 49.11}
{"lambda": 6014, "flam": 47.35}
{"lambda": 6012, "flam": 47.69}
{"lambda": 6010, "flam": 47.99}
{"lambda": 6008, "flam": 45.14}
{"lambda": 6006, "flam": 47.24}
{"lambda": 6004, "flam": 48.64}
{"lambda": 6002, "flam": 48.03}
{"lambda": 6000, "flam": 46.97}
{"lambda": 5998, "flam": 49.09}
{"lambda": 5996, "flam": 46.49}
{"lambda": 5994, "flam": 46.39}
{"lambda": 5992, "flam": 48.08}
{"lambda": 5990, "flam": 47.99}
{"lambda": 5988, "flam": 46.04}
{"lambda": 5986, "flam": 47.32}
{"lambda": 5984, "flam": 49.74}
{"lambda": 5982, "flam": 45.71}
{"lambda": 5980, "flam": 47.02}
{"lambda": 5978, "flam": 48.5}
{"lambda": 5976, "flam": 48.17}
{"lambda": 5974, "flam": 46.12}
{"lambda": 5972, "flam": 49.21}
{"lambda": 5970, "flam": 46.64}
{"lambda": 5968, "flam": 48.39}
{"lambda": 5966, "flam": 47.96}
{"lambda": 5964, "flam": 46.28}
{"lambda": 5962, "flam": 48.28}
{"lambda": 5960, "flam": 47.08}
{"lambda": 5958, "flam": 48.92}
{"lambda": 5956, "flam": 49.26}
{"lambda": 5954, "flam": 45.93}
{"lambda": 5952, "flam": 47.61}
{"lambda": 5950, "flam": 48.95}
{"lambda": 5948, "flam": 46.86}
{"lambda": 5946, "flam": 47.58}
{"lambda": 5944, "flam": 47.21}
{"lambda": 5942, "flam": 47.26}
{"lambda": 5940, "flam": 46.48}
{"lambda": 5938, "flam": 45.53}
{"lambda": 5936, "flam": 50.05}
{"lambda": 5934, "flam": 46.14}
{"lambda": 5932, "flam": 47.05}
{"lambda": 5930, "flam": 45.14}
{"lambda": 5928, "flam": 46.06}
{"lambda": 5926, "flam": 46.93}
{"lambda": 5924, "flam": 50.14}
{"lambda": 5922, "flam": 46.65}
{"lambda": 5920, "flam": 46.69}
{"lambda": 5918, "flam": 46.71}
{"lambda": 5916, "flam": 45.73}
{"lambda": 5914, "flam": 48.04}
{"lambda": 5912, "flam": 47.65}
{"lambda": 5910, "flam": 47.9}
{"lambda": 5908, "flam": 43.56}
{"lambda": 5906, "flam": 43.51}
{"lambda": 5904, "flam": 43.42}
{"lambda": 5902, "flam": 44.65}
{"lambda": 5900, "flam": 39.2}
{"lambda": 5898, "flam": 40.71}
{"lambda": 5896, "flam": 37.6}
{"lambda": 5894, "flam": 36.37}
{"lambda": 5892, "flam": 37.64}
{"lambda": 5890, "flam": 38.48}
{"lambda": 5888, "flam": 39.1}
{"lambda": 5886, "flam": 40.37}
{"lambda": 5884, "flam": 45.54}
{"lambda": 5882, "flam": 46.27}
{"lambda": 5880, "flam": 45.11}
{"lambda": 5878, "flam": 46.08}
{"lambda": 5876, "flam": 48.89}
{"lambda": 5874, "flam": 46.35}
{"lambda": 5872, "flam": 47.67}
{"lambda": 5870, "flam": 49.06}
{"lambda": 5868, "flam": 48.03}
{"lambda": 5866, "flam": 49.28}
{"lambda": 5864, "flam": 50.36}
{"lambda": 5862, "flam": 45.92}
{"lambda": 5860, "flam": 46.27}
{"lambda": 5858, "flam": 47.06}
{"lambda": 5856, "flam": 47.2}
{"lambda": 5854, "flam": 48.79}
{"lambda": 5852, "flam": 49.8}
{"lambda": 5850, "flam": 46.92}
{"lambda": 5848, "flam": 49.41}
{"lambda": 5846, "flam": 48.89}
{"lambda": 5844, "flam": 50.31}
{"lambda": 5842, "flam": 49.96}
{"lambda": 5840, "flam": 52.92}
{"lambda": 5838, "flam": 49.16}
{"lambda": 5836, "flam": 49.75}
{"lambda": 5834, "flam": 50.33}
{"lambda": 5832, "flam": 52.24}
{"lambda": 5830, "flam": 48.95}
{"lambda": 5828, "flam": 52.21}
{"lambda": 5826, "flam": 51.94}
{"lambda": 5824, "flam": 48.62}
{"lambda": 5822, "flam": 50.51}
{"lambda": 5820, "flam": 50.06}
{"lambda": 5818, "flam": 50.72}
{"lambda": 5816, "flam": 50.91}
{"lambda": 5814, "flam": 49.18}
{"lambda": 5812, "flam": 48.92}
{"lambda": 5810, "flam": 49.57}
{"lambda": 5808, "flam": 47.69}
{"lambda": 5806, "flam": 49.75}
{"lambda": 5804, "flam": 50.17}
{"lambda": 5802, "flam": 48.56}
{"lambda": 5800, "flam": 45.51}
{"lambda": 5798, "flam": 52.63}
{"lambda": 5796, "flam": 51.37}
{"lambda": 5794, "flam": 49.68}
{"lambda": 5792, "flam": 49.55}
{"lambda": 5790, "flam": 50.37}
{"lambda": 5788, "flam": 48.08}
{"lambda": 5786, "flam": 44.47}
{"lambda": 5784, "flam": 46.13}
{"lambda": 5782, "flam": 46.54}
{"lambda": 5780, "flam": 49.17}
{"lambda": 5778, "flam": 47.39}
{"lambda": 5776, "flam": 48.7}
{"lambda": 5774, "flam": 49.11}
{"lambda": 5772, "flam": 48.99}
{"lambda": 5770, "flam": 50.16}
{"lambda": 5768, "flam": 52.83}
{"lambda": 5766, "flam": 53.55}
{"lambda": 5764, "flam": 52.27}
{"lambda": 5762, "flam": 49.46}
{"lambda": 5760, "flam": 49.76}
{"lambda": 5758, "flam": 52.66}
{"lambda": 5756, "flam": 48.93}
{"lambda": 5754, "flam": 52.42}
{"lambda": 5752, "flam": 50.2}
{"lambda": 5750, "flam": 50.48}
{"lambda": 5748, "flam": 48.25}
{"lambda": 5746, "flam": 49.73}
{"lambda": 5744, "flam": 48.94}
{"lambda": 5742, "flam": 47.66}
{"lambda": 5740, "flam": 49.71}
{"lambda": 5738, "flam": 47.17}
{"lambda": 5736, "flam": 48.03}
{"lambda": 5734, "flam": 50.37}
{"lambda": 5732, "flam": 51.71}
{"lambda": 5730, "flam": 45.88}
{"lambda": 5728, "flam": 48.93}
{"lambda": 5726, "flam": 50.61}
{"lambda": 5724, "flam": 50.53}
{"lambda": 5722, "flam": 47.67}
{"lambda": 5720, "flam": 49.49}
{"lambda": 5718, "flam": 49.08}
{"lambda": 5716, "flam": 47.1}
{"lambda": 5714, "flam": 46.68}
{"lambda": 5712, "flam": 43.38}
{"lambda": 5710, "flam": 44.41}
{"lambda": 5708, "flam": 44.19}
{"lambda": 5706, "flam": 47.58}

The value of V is 0.04 mag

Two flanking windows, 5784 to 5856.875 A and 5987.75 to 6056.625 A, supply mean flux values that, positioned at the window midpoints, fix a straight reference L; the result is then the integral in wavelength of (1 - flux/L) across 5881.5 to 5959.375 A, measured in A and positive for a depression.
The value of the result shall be 6.0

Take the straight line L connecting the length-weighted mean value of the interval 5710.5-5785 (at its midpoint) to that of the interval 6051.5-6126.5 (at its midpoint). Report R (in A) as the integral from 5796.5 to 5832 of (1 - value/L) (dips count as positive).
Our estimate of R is -0.6 A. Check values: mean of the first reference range 49.1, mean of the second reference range 48.5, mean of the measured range 49.9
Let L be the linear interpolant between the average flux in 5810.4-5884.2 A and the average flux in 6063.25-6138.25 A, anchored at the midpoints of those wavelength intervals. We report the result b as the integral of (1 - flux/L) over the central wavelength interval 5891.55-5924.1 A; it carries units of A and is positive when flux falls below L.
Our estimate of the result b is 3.3 A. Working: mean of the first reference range 48.9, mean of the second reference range 48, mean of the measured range 43.8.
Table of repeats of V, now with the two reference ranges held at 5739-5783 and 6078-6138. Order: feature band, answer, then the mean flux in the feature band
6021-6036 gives 0.010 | 47.8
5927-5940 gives 0.050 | 46.6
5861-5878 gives 0.025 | 48.1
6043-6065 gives -0.036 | 49.8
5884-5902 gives 0.238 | 39.4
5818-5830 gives -0.023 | 50.5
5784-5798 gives 0.015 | 49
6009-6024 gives 0.030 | 47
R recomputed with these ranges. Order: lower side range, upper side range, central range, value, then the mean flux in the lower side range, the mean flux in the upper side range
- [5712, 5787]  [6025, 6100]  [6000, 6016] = 0.4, 49.1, 48.8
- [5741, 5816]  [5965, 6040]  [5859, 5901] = 4.0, 49.4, 47.6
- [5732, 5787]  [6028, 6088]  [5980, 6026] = 1.9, 49.4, 49.2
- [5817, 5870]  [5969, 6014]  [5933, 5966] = 0.4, 49.4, 47.5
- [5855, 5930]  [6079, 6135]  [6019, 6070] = -2.0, 45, 47.9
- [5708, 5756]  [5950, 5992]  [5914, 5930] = 0.3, 48.5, 47.7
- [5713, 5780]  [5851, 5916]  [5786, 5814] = -0.9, 49.5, 44.9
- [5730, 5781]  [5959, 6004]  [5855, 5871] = 0.3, 49.8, 47.5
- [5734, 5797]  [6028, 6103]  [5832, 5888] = 1.5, 49.4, 48.8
